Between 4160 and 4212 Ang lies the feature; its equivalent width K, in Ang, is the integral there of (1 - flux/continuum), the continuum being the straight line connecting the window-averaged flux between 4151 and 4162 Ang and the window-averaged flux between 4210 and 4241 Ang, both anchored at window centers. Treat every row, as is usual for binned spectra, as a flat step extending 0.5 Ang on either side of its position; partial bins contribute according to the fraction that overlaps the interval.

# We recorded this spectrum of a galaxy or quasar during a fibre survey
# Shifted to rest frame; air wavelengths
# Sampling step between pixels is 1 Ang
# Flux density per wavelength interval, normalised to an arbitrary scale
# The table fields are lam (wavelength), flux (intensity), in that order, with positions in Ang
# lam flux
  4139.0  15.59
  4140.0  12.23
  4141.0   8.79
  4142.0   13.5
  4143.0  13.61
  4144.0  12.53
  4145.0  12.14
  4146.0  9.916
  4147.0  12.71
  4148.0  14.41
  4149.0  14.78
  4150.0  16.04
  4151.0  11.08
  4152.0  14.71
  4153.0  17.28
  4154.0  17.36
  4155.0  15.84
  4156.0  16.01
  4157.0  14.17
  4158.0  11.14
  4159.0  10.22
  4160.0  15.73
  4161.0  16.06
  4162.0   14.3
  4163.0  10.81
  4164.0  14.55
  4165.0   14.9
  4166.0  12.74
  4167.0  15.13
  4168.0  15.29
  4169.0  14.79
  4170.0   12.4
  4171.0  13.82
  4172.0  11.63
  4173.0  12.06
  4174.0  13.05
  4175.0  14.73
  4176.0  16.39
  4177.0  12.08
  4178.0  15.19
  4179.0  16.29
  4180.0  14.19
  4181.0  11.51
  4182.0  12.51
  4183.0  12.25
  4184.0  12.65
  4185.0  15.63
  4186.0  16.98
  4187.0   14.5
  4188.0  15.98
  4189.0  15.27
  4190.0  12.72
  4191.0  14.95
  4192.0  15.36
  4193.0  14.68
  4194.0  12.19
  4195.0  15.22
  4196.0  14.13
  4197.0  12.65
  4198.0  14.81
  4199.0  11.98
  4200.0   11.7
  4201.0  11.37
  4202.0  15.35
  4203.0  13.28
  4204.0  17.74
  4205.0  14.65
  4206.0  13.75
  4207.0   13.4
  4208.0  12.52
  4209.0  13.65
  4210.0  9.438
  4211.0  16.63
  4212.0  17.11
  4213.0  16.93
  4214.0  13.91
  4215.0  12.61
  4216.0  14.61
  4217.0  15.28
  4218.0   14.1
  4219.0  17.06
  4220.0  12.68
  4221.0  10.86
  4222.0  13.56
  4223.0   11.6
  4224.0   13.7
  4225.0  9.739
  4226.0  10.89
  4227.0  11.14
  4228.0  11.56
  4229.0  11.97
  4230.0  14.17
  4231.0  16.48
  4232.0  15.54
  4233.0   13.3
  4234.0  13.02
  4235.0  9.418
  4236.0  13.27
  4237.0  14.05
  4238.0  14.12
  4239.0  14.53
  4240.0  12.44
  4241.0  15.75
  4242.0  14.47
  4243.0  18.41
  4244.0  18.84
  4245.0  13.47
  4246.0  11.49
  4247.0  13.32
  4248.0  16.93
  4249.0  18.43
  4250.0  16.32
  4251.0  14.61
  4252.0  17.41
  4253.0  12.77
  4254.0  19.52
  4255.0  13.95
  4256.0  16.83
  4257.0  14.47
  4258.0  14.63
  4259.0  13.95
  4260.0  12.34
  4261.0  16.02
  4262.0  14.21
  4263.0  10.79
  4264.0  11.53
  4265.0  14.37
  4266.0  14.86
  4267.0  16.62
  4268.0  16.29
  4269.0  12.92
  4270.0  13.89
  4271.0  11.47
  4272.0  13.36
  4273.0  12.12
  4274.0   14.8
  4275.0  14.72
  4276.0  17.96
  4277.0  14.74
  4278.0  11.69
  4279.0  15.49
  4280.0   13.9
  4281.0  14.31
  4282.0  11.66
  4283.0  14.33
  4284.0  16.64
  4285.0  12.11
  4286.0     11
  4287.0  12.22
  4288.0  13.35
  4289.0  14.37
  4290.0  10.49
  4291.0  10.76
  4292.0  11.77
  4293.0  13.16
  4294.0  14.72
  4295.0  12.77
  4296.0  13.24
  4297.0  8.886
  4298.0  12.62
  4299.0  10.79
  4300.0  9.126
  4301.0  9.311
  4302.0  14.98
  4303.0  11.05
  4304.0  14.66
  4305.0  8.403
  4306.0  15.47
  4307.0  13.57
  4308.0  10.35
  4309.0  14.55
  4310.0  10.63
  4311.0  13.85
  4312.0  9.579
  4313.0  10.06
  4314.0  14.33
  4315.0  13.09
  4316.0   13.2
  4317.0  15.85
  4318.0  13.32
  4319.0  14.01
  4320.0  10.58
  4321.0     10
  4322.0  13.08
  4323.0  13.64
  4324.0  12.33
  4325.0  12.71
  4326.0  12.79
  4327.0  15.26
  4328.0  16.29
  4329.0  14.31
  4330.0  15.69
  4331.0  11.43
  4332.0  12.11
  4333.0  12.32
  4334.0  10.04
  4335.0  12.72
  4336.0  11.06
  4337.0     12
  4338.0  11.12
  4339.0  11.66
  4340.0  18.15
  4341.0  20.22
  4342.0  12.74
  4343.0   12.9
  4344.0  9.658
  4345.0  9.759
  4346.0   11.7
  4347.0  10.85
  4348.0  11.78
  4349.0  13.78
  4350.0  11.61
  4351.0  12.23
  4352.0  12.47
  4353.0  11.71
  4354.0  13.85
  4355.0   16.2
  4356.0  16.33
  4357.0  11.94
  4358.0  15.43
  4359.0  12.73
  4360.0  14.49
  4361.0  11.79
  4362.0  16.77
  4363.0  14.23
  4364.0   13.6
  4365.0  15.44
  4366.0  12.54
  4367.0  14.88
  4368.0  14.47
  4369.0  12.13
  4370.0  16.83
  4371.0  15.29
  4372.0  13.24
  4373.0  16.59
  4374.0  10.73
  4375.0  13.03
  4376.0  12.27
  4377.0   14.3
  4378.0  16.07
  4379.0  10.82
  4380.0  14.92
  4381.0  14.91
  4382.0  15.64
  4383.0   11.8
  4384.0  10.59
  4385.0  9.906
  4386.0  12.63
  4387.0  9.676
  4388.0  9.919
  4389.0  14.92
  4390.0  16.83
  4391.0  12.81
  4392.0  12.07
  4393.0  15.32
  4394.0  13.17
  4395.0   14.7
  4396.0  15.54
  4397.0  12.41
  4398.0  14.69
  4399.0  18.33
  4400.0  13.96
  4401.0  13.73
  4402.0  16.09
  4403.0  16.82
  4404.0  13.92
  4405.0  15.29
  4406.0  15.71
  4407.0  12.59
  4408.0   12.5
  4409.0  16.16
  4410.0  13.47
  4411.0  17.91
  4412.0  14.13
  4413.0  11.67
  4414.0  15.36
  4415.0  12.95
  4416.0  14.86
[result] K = 0.7 Ang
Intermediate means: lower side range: 14.7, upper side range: 13.5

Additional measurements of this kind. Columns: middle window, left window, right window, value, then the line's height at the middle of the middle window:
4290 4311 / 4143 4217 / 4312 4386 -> 2.19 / 13.5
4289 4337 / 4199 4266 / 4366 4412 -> 5.31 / 14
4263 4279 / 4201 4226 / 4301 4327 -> -1.09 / 13.1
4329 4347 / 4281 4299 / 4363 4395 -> 0.58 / 13.1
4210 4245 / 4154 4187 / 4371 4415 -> 0.22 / 13.9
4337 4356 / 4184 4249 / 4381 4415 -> 1.33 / 14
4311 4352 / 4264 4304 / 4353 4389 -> 1.93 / 13.4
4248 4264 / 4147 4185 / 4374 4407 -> -1.28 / 13.9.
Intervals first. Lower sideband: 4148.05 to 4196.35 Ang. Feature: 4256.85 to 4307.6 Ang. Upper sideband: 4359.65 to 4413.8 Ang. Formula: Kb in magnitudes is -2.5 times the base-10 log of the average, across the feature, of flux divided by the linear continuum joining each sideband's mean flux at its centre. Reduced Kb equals 0.07 mag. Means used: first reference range 14.2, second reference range 14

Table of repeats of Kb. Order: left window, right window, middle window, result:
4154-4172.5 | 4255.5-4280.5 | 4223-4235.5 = 0.13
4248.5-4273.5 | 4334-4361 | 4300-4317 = 0.11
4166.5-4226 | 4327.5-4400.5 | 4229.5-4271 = -0.07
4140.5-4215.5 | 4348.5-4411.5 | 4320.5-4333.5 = 0.05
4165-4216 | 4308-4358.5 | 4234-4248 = -0.04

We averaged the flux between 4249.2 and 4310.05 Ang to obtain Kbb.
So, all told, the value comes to 13.5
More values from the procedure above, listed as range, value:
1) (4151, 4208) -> 14.1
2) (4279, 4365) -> 12.9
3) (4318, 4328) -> 12.9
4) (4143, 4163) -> 13.9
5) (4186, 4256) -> 14.1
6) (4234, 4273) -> 14.5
